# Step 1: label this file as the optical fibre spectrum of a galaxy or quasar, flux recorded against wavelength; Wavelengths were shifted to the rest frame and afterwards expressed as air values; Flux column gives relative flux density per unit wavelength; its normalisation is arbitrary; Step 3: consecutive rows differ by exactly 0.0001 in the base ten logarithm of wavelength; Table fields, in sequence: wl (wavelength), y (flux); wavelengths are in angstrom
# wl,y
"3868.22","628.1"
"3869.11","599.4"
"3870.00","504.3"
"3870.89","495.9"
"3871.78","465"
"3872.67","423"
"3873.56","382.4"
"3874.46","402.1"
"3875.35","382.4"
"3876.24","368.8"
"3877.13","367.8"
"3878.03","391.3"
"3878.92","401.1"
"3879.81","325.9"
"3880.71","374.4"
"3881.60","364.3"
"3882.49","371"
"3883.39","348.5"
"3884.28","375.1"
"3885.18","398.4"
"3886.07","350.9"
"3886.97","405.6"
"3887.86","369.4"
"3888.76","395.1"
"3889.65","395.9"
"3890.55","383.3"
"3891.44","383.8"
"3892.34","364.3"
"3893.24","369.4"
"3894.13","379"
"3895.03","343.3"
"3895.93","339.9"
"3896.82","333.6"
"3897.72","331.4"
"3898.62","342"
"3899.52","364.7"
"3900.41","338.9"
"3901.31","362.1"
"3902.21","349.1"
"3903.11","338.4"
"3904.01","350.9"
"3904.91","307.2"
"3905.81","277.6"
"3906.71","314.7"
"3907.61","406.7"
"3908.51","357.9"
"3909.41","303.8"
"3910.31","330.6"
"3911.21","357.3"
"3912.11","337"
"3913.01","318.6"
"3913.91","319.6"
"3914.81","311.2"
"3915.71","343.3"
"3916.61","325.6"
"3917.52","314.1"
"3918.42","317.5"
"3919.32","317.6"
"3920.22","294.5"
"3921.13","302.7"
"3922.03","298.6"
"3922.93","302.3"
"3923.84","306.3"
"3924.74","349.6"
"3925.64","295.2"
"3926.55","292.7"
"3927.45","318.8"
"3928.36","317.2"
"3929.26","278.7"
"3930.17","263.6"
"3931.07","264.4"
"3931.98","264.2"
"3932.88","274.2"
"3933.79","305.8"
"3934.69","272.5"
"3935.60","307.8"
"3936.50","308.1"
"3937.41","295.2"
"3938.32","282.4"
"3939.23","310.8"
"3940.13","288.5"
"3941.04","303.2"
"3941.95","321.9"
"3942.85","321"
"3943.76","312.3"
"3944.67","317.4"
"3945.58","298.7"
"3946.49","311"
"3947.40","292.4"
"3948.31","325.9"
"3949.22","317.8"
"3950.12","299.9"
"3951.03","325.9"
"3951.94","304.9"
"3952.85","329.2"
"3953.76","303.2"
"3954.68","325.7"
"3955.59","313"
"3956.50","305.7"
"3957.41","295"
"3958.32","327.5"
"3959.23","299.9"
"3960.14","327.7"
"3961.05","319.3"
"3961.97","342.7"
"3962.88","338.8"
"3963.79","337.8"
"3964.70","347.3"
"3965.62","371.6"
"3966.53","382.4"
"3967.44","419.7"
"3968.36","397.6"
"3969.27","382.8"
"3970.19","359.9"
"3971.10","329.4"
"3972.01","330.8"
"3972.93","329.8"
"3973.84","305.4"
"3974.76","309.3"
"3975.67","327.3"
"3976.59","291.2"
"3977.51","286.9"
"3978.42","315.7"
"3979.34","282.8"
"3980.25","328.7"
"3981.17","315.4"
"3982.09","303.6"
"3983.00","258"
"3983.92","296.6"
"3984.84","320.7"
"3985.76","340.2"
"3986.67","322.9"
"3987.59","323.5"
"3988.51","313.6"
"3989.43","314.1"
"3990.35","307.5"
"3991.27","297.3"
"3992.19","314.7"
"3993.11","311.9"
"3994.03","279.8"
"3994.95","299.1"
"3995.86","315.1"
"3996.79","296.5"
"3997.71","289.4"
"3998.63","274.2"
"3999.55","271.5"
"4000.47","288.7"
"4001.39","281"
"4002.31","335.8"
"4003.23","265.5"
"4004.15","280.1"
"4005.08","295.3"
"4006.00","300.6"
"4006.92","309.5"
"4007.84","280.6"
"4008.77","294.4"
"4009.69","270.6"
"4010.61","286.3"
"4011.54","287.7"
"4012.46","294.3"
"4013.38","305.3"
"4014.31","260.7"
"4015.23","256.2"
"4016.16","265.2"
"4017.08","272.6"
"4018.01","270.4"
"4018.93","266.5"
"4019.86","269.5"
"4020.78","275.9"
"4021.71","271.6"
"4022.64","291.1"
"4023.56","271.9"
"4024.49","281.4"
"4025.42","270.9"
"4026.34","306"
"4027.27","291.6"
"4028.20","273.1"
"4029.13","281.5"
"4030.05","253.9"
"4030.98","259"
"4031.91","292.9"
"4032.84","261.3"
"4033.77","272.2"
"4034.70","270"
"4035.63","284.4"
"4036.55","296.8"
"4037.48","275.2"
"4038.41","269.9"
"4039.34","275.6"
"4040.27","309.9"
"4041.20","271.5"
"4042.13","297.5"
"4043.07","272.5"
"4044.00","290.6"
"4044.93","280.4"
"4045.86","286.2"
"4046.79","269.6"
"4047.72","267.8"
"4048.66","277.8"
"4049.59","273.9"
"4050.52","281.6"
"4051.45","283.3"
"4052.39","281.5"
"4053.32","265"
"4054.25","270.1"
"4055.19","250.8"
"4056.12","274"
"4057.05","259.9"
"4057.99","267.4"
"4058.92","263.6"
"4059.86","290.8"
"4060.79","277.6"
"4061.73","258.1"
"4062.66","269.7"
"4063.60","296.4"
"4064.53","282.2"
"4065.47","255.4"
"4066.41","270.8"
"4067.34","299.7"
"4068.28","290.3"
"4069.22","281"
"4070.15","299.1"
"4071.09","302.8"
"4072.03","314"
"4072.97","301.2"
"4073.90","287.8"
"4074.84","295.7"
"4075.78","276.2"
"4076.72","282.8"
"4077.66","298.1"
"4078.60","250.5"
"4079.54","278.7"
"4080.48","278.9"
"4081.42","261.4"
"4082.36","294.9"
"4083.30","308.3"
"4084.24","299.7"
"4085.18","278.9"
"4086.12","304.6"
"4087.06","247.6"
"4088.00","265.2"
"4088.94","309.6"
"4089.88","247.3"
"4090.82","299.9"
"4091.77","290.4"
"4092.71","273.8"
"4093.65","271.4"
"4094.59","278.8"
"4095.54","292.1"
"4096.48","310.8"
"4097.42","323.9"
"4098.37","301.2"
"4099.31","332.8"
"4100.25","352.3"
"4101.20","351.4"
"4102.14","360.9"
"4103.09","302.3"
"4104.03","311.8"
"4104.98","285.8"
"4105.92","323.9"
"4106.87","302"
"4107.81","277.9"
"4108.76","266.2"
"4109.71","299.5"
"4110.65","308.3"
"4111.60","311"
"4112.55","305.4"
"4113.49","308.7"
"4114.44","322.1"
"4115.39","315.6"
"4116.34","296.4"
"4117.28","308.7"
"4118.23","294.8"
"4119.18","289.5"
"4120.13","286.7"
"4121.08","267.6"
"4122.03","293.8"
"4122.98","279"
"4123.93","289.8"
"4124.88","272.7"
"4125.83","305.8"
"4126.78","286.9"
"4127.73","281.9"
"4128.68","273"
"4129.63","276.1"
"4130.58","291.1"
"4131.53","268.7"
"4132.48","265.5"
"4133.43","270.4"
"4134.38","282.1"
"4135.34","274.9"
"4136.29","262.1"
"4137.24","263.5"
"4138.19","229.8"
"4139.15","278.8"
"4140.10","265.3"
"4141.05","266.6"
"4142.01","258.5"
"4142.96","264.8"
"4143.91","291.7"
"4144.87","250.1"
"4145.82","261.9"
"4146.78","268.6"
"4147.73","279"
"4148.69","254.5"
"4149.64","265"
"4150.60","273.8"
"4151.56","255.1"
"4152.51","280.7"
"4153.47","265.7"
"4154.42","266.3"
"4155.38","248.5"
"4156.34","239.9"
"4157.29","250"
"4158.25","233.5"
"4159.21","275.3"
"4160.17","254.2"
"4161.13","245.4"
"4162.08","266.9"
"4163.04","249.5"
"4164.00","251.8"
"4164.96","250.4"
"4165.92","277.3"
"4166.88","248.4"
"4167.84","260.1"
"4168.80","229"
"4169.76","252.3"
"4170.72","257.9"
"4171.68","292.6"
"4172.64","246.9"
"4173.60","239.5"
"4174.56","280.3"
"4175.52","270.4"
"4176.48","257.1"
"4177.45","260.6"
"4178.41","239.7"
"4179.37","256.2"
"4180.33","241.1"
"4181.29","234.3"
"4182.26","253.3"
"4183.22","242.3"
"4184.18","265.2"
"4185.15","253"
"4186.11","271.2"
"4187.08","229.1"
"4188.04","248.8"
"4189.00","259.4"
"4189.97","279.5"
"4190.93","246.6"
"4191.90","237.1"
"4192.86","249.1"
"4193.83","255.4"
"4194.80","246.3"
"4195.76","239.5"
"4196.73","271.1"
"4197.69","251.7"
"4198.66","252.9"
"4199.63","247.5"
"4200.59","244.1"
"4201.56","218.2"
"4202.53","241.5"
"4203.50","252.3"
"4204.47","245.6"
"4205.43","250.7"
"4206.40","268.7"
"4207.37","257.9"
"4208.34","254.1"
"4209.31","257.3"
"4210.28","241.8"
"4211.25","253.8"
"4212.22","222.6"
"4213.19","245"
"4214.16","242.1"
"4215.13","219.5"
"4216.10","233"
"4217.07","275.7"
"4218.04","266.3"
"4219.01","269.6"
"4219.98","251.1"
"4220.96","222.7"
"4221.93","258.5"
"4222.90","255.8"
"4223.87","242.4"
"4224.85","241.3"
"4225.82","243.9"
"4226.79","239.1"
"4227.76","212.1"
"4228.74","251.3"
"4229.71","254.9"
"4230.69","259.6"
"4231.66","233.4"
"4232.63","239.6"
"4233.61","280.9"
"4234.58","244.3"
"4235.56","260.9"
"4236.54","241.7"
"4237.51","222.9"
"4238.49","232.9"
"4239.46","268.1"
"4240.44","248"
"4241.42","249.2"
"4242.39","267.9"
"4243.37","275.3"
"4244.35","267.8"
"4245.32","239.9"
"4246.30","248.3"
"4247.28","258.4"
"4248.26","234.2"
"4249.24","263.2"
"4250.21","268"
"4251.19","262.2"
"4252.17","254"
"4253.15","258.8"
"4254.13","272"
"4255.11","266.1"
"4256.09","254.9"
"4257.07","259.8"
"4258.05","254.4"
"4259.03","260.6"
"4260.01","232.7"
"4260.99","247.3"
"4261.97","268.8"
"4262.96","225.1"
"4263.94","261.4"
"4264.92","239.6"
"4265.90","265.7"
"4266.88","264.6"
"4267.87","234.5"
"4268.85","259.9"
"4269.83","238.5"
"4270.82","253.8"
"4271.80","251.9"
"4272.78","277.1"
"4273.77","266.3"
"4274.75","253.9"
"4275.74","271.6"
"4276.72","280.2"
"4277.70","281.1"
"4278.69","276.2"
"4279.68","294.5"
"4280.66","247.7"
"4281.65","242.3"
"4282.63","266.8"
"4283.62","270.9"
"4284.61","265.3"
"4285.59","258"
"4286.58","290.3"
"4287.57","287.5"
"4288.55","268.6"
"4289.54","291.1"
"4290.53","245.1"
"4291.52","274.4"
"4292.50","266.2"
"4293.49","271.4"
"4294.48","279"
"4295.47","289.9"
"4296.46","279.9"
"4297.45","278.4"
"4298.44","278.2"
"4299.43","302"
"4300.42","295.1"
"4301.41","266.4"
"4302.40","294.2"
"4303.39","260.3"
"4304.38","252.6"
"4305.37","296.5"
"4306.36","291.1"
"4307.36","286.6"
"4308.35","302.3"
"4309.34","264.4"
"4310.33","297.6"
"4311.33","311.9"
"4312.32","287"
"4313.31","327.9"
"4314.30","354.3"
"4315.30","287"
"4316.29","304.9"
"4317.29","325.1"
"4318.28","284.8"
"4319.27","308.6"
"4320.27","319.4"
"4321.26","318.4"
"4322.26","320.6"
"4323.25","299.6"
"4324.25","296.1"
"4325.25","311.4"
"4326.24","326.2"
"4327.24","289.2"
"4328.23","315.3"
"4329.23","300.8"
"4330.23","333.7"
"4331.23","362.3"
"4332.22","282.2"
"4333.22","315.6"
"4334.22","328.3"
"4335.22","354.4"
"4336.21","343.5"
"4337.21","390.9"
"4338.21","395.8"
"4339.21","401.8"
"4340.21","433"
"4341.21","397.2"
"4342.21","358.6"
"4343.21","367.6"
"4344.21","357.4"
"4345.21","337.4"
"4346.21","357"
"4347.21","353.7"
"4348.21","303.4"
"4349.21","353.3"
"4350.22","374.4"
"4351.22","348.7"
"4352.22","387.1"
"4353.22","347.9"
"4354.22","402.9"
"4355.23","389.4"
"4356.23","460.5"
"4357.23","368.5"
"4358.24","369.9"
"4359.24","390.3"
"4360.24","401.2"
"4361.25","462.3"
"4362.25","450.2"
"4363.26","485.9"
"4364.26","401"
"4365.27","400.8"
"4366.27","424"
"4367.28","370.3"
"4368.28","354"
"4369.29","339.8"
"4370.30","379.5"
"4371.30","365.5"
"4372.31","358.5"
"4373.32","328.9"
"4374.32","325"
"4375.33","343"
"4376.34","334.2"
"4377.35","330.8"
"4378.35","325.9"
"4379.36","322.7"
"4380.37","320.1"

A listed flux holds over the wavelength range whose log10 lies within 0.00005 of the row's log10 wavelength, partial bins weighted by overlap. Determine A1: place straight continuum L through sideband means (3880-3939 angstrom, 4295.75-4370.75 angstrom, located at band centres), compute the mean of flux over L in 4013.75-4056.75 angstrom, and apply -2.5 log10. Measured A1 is 0.21 mag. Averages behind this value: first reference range 332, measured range 276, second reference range 341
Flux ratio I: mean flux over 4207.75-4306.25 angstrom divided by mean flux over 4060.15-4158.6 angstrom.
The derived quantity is 0.9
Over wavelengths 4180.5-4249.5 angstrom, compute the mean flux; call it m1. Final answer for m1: 249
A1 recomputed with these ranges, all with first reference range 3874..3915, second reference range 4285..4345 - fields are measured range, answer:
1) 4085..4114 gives 0.12 mag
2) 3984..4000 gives 0.14 mag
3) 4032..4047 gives 0.21 mag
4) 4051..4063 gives 0.25 mag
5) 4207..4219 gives 0.28 mag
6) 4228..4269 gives 0.24 mag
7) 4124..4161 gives 0.23 mag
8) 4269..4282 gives 0.19 mag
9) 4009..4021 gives 0.24 mag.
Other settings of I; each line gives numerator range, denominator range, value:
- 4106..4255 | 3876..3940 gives 0.78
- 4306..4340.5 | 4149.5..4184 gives 1.26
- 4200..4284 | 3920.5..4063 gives 0.85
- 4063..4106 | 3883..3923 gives 0.85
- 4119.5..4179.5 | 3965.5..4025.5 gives 0.88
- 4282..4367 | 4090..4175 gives 1.18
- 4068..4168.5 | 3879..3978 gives 0.86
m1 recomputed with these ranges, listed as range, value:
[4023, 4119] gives 288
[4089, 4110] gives 303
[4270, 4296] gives 270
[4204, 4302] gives 258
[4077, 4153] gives 287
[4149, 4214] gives 253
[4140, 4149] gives 266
